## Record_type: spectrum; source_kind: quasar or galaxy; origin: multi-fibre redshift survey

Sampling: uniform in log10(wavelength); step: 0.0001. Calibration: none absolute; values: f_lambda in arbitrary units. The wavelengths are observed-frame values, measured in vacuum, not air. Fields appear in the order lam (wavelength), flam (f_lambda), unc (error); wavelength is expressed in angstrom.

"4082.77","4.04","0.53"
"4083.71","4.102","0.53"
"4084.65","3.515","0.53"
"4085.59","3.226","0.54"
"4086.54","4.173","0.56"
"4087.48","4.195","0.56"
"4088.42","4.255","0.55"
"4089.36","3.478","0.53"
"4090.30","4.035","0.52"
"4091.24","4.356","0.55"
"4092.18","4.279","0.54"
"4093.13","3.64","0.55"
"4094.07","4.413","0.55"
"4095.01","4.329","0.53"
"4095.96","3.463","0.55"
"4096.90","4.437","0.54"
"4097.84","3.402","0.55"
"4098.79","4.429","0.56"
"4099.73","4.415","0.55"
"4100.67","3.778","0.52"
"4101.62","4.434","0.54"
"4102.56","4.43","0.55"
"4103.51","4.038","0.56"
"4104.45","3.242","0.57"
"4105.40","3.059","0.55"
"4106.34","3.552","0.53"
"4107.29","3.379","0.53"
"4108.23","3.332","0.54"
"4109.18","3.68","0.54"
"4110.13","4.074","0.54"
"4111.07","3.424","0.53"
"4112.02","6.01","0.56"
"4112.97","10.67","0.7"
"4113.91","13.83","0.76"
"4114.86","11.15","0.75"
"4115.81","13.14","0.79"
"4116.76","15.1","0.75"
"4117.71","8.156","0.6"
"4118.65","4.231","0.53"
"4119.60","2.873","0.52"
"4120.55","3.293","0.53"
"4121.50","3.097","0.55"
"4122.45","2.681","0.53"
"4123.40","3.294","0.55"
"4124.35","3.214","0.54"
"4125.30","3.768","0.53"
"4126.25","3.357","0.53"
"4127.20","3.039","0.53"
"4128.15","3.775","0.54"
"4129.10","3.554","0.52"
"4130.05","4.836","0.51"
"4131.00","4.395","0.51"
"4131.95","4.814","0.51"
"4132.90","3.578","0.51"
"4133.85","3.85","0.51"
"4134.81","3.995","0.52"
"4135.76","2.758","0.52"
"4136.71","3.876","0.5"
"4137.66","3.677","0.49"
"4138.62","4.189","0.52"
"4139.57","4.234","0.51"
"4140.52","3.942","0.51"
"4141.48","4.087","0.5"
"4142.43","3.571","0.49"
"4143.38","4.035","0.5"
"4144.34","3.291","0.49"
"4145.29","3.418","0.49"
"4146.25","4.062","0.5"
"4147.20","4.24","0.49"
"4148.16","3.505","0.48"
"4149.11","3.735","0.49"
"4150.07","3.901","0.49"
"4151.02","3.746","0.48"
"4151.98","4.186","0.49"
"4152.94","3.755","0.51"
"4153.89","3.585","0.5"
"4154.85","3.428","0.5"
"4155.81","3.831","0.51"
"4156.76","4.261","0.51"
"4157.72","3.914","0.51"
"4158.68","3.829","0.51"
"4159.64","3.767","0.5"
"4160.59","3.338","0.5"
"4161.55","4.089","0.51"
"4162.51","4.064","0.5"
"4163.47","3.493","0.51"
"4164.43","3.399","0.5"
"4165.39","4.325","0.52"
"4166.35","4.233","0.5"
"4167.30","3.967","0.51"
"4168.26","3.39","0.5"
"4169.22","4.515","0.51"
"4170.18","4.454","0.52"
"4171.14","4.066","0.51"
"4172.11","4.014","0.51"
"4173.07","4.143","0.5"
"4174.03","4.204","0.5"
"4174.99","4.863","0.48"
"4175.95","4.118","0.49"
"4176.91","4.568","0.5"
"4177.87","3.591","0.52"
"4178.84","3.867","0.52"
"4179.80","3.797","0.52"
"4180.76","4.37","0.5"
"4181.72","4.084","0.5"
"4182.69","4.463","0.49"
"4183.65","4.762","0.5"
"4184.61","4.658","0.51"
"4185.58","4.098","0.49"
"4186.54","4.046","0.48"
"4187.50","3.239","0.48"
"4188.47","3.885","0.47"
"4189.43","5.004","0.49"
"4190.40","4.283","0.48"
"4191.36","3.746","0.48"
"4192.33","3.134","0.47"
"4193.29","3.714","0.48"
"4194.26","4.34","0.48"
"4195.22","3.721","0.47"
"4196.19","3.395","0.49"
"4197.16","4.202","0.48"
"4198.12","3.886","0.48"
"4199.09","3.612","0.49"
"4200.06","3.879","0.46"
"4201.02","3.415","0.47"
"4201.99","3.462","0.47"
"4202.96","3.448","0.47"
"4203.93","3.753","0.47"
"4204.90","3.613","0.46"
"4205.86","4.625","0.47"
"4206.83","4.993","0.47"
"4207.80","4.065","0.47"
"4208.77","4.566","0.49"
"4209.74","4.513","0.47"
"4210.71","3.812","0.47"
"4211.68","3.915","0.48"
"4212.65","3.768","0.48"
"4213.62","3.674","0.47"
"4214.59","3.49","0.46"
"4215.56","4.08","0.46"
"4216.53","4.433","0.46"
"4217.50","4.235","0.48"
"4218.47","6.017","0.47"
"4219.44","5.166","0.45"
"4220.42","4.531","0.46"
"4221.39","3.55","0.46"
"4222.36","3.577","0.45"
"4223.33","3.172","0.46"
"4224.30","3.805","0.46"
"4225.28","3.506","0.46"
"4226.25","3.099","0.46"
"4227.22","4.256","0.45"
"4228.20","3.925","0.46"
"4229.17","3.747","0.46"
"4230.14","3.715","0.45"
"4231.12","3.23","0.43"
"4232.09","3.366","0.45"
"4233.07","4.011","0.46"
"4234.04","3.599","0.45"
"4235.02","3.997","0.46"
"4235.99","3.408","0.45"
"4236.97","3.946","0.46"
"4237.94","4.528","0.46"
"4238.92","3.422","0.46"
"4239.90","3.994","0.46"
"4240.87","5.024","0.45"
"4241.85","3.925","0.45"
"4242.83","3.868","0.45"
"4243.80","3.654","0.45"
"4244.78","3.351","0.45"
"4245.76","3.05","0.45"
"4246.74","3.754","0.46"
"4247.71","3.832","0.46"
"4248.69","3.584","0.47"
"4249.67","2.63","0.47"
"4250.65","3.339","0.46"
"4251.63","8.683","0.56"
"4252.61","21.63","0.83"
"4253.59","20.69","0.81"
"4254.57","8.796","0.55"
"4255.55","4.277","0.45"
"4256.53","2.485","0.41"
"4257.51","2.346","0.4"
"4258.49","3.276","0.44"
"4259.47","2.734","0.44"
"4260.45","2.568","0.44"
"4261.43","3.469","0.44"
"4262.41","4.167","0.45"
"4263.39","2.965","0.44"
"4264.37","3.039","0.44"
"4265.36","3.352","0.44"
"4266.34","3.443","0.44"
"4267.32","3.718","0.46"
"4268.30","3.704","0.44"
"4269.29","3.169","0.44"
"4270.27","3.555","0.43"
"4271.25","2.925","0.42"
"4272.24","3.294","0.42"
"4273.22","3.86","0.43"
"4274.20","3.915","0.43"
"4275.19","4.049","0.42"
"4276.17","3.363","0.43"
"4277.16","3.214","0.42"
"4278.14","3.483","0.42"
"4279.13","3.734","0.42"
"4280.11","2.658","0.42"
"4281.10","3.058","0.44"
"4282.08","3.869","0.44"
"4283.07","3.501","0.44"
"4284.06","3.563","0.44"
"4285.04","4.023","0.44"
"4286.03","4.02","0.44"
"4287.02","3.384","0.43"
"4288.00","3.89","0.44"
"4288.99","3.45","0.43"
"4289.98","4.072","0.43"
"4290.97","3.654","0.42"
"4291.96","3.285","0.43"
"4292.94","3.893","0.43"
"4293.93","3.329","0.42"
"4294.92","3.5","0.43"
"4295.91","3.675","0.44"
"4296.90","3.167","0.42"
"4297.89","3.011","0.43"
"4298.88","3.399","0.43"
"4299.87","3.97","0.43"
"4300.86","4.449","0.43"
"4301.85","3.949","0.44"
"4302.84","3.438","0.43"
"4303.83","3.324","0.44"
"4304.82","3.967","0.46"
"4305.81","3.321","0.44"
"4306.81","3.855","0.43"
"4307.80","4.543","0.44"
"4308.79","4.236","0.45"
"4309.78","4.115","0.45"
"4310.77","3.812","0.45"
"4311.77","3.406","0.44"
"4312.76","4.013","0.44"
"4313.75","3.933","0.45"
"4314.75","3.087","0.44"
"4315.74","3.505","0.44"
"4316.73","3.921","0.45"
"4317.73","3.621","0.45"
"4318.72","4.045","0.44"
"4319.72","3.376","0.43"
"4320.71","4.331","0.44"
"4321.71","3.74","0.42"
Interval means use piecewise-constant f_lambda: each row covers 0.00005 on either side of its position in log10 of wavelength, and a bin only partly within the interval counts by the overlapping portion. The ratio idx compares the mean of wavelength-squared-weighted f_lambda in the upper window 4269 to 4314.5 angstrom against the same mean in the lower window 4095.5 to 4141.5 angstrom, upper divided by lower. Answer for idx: 0.8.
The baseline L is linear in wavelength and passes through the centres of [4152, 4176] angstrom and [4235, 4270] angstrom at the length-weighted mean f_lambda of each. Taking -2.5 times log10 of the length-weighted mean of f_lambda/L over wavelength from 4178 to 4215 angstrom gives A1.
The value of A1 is 0.07 mag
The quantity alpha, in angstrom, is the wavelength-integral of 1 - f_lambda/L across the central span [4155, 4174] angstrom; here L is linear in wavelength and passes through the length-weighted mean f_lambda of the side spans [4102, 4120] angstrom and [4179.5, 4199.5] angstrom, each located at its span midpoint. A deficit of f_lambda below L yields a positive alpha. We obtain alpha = 3.3 angstrom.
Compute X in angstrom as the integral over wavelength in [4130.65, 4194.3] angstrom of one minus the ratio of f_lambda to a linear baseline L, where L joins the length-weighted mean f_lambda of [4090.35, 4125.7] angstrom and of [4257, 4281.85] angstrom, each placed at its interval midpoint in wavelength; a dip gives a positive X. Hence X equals 7.67 angstrom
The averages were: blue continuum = 5.13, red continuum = 3.33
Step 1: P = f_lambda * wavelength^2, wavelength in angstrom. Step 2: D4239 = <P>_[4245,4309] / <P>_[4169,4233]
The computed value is 1.08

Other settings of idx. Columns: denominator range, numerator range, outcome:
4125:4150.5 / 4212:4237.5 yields 1.06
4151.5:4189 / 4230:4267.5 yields 1.22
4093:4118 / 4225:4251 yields 0.68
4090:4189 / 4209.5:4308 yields 0.99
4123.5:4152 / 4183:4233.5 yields 1.08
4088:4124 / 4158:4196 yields 0.81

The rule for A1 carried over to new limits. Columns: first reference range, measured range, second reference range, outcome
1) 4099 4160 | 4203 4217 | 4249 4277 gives 0.18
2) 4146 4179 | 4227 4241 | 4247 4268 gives 0.30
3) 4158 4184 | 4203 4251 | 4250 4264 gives 0.39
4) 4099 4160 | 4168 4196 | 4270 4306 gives 0.03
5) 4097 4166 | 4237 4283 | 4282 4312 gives -0.15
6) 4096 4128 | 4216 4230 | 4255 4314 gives 0.02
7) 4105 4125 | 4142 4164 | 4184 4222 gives 0.33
